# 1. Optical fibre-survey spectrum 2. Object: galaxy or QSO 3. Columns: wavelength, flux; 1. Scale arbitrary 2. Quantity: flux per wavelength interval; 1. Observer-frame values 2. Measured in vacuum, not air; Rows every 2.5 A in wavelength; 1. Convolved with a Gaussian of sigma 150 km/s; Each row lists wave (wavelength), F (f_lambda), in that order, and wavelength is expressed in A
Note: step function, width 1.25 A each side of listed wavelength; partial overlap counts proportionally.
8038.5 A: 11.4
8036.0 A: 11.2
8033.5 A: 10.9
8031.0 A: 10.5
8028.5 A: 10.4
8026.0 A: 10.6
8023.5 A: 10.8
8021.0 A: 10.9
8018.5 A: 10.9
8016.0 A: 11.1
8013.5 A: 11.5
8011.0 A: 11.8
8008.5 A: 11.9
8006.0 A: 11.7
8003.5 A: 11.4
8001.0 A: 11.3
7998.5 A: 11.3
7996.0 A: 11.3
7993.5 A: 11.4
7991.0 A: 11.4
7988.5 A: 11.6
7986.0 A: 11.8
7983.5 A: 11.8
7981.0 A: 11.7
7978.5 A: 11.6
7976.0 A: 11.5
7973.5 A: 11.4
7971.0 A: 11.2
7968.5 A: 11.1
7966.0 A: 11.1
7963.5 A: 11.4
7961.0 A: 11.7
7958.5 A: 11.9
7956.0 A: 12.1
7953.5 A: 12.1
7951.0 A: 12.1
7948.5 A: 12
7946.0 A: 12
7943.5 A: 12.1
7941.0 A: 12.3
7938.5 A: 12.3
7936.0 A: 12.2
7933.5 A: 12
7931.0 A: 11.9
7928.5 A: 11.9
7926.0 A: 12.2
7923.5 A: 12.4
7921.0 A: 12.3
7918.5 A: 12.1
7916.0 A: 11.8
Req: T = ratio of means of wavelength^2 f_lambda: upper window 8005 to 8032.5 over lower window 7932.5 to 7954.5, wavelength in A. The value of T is 0.9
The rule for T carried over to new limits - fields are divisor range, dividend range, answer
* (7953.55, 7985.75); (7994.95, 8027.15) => 0.98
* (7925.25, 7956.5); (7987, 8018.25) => 0.96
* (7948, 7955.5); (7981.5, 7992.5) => 0.97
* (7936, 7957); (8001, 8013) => 0.97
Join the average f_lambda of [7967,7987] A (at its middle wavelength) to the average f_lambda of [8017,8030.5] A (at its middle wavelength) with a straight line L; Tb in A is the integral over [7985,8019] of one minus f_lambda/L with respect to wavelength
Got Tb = -1.2 A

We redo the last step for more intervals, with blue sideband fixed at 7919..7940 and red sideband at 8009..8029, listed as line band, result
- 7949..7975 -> 0.3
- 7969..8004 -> -0.1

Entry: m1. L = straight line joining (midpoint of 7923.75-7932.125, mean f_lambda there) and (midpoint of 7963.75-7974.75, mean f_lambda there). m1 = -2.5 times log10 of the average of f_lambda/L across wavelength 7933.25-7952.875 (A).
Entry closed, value -0.035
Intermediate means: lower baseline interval 12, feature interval 12.1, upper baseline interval 11.2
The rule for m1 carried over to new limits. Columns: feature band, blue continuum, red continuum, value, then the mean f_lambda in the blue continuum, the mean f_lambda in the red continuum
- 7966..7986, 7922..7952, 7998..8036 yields 0.02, 12.1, 11.1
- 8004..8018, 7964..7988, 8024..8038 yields -0.05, 11.5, 10.8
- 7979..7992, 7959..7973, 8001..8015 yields -0.02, 11.3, 11.6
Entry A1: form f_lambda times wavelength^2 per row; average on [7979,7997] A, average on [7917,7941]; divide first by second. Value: 0.97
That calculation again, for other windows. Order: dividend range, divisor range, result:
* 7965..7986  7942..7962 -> 0.96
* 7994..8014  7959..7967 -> 1.02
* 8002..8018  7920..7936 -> 0.97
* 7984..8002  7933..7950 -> 0.96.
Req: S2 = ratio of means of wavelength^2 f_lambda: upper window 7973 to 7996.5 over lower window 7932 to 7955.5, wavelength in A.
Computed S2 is 0.96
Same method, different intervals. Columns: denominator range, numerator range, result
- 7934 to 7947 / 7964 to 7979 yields 0.94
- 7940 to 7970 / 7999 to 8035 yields 0.96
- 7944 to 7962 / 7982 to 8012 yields 0.97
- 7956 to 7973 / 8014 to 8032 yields 0.96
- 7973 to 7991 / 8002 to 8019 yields 1.00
